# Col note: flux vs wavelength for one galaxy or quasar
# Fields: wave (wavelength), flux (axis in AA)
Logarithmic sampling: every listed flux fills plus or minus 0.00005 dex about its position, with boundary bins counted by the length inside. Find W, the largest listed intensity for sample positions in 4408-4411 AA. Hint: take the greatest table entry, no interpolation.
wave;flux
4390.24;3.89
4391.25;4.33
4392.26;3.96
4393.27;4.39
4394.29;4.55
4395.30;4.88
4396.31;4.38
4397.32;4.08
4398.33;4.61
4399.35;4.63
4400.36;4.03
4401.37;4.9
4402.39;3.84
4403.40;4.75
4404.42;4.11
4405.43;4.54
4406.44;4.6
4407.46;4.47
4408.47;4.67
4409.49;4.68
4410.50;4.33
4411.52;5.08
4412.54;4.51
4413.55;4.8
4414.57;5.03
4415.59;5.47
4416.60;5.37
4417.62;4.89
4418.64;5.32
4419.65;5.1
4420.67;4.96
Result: 4.68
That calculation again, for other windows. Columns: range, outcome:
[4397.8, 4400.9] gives 4.63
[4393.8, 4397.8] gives 4.88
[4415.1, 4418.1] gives 5.47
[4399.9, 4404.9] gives 4.9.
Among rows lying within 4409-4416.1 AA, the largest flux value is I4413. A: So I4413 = 5.47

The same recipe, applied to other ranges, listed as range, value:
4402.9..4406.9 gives 4.75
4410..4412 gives 5.08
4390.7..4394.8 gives 4.55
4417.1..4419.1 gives 5.32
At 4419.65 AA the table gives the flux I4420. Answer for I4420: 5.1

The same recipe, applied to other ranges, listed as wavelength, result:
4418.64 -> 5.32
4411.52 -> 5.08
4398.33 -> 4.61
